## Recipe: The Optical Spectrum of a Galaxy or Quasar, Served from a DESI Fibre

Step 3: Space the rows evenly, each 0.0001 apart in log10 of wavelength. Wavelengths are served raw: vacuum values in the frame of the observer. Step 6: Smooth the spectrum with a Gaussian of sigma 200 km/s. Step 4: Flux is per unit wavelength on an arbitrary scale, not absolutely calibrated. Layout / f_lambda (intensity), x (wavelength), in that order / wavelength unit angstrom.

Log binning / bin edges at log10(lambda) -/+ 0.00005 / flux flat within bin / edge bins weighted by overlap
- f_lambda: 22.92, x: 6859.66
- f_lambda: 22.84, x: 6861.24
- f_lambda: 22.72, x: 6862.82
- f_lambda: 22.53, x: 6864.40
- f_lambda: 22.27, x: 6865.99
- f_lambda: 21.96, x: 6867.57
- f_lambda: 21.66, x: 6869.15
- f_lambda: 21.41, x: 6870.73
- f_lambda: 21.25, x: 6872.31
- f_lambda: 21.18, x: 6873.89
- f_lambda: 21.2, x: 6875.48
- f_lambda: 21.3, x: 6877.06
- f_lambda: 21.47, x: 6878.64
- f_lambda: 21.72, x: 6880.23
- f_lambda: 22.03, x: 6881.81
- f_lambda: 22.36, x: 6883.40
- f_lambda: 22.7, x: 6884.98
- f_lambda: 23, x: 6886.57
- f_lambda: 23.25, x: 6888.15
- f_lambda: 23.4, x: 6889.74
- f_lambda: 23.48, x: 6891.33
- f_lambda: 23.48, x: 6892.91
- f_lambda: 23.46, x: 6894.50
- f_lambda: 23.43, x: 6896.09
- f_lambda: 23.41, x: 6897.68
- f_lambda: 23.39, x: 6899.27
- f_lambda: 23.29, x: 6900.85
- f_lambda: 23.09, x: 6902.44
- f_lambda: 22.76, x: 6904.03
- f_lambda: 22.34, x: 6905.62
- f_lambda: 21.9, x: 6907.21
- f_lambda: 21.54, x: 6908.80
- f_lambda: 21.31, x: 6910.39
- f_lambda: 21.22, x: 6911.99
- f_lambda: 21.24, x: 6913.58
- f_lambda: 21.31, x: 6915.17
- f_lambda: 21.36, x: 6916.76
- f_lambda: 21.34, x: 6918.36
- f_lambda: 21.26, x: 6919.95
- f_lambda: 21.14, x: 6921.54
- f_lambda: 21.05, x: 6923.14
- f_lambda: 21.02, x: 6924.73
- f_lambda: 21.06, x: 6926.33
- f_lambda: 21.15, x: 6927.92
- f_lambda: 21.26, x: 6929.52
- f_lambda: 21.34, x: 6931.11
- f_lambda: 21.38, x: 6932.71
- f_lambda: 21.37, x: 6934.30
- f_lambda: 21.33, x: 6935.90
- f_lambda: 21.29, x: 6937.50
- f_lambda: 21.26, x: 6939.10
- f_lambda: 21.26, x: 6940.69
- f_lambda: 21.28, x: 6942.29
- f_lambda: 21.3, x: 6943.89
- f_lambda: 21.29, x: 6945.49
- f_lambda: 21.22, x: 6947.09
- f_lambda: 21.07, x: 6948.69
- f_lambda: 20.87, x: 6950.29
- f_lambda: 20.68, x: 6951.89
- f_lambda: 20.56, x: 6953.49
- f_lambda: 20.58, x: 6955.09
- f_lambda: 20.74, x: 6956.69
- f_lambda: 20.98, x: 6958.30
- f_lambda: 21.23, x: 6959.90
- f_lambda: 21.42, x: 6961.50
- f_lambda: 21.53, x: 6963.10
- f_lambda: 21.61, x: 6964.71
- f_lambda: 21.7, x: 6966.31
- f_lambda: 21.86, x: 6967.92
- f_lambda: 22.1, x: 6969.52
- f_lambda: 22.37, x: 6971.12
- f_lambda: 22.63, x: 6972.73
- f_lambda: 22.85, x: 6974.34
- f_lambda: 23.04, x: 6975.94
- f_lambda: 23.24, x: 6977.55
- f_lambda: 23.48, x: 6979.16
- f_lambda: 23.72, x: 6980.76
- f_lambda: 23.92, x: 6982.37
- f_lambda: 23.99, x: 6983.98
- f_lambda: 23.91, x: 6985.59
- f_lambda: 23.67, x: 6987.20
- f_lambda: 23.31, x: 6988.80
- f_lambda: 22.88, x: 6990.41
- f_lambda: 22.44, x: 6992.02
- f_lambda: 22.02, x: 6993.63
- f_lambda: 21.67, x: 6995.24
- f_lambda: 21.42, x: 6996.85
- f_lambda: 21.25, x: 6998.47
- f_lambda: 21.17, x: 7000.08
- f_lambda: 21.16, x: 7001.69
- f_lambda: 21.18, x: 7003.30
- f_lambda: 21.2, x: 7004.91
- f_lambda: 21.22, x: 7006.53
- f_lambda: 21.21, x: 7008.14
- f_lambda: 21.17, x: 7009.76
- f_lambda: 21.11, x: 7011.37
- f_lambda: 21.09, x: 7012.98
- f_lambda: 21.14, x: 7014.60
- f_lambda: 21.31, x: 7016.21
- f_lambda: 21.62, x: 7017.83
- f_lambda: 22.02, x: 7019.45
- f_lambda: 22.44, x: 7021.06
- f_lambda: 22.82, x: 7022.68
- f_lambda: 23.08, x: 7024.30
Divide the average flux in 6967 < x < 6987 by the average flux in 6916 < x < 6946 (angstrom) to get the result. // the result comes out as 1.1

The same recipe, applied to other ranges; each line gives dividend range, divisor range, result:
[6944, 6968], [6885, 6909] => 0.92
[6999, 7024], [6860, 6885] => 0.98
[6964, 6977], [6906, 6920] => 1.04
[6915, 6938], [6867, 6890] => 0.97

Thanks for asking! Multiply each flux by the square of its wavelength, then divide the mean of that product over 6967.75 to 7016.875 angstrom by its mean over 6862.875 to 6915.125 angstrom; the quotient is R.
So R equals 1.0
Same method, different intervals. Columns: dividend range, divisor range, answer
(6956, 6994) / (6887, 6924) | 1.03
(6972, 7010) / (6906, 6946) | 1.07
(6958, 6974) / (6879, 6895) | 0.98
